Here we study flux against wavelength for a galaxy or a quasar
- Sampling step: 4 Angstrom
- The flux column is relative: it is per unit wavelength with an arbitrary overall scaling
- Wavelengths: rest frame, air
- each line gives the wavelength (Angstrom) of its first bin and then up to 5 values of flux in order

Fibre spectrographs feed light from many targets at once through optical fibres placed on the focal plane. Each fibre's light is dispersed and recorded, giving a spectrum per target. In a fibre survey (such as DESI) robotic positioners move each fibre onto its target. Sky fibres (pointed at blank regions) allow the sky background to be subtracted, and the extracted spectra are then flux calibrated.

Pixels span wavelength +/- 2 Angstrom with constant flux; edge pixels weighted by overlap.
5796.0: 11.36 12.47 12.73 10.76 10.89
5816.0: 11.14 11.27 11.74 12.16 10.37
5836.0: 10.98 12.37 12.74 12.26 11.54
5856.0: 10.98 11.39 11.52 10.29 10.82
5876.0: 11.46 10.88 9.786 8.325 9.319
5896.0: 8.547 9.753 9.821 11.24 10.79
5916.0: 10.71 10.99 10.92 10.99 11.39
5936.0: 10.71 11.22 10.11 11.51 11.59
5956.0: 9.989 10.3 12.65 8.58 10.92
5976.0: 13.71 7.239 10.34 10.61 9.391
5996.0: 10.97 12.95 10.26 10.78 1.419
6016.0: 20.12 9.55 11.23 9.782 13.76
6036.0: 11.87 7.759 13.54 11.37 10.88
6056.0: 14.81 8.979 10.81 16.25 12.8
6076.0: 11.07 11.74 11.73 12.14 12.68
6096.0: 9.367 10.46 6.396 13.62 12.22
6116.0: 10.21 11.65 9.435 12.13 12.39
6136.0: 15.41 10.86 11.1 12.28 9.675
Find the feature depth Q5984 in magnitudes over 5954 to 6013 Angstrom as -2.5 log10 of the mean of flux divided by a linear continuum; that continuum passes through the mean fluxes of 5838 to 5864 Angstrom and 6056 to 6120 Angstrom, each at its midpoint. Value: 0.15 mag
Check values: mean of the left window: 11.9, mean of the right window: 11.5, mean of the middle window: 10.2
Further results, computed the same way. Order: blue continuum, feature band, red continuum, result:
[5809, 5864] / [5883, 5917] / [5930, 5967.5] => 0.15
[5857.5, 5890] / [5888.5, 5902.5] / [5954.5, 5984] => 0.16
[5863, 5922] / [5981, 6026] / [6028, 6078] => 0.08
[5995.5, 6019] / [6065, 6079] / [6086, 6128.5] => -0.19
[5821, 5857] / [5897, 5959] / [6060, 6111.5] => 0.09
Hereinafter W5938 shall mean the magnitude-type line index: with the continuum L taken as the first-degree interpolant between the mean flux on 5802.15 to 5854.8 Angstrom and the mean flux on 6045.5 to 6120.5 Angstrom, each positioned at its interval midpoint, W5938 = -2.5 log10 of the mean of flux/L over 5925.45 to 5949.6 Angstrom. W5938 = 0.06 mag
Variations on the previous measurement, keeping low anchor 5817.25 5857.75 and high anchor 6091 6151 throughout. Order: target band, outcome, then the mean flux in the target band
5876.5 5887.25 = 0.13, 10.3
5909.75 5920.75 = 0.07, 10.8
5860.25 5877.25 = 0.05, 11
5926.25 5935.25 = 0.04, 11.1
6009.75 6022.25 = 0.10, 10.4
